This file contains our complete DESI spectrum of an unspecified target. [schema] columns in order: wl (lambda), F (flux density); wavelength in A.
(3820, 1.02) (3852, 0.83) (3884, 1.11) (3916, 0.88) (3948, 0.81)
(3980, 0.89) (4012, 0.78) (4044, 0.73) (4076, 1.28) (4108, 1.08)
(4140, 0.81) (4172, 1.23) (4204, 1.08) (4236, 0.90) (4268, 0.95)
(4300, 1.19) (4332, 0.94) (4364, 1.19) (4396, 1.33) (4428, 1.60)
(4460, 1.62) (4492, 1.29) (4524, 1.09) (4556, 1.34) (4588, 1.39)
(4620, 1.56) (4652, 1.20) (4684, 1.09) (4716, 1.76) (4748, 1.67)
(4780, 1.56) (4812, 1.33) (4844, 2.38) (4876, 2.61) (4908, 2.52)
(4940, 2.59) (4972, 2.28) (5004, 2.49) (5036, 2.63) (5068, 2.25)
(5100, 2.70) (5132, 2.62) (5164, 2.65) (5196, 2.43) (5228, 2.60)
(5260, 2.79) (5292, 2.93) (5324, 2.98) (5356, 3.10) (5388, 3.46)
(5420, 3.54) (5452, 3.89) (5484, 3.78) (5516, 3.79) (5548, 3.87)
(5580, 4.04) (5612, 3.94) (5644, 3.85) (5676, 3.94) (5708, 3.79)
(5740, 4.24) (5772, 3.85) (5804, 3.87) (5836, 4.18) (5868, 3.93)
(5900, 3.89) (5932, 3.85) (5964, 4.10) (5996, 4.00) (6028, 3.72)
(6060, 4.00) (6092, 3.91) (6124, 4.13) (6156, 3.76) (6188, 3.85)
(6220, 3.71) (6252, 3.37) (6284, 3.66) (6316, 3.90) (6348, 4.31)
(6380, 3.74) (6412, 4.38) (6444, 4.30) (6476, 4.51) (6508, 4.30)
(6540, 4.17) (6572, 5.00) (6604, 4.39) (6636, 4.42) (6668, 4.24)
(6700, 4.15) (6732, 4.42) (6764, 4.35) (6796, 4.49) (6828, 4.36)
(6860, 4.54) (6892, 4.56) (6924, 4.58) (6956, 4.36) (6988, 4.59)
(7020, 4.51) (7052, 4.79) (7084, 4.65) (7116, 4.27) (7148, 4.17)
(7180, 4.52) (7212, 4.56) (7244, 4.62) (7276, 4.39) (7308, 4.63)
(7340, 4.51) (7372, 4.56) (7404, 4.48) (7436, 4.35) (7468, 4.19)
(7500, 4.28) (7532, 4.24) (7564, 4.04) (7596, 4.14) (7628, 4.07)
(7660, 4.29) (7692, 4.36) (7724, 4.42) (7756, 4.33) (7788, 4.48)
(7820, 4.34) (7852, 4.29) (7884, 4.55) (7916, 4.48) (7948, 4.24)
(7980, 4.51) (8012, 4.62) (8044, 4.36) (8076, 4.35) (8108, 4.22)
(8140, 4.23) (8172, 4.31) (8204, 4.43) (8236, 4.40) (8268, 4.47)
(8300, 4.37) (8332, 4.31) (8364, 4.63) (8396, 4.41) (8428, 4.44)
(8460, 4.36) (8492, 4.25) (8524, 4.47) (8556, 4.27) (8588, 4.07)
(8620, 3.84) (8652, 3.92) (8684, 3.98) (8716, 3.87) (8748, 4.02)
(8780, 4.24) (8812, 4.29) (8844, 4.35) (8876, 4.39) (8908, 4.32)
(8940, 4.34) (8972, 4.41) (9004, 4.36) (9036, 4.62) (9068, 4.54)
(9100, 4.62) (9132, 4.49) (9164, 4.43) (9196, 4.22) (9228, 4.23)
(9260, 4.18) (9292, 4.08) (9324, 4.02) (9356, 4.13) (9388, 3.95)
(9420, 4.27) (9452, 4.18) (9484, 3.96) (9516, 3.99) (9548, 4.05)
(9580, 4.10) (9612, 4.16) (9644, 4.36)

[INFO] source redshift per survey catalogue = 0.21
